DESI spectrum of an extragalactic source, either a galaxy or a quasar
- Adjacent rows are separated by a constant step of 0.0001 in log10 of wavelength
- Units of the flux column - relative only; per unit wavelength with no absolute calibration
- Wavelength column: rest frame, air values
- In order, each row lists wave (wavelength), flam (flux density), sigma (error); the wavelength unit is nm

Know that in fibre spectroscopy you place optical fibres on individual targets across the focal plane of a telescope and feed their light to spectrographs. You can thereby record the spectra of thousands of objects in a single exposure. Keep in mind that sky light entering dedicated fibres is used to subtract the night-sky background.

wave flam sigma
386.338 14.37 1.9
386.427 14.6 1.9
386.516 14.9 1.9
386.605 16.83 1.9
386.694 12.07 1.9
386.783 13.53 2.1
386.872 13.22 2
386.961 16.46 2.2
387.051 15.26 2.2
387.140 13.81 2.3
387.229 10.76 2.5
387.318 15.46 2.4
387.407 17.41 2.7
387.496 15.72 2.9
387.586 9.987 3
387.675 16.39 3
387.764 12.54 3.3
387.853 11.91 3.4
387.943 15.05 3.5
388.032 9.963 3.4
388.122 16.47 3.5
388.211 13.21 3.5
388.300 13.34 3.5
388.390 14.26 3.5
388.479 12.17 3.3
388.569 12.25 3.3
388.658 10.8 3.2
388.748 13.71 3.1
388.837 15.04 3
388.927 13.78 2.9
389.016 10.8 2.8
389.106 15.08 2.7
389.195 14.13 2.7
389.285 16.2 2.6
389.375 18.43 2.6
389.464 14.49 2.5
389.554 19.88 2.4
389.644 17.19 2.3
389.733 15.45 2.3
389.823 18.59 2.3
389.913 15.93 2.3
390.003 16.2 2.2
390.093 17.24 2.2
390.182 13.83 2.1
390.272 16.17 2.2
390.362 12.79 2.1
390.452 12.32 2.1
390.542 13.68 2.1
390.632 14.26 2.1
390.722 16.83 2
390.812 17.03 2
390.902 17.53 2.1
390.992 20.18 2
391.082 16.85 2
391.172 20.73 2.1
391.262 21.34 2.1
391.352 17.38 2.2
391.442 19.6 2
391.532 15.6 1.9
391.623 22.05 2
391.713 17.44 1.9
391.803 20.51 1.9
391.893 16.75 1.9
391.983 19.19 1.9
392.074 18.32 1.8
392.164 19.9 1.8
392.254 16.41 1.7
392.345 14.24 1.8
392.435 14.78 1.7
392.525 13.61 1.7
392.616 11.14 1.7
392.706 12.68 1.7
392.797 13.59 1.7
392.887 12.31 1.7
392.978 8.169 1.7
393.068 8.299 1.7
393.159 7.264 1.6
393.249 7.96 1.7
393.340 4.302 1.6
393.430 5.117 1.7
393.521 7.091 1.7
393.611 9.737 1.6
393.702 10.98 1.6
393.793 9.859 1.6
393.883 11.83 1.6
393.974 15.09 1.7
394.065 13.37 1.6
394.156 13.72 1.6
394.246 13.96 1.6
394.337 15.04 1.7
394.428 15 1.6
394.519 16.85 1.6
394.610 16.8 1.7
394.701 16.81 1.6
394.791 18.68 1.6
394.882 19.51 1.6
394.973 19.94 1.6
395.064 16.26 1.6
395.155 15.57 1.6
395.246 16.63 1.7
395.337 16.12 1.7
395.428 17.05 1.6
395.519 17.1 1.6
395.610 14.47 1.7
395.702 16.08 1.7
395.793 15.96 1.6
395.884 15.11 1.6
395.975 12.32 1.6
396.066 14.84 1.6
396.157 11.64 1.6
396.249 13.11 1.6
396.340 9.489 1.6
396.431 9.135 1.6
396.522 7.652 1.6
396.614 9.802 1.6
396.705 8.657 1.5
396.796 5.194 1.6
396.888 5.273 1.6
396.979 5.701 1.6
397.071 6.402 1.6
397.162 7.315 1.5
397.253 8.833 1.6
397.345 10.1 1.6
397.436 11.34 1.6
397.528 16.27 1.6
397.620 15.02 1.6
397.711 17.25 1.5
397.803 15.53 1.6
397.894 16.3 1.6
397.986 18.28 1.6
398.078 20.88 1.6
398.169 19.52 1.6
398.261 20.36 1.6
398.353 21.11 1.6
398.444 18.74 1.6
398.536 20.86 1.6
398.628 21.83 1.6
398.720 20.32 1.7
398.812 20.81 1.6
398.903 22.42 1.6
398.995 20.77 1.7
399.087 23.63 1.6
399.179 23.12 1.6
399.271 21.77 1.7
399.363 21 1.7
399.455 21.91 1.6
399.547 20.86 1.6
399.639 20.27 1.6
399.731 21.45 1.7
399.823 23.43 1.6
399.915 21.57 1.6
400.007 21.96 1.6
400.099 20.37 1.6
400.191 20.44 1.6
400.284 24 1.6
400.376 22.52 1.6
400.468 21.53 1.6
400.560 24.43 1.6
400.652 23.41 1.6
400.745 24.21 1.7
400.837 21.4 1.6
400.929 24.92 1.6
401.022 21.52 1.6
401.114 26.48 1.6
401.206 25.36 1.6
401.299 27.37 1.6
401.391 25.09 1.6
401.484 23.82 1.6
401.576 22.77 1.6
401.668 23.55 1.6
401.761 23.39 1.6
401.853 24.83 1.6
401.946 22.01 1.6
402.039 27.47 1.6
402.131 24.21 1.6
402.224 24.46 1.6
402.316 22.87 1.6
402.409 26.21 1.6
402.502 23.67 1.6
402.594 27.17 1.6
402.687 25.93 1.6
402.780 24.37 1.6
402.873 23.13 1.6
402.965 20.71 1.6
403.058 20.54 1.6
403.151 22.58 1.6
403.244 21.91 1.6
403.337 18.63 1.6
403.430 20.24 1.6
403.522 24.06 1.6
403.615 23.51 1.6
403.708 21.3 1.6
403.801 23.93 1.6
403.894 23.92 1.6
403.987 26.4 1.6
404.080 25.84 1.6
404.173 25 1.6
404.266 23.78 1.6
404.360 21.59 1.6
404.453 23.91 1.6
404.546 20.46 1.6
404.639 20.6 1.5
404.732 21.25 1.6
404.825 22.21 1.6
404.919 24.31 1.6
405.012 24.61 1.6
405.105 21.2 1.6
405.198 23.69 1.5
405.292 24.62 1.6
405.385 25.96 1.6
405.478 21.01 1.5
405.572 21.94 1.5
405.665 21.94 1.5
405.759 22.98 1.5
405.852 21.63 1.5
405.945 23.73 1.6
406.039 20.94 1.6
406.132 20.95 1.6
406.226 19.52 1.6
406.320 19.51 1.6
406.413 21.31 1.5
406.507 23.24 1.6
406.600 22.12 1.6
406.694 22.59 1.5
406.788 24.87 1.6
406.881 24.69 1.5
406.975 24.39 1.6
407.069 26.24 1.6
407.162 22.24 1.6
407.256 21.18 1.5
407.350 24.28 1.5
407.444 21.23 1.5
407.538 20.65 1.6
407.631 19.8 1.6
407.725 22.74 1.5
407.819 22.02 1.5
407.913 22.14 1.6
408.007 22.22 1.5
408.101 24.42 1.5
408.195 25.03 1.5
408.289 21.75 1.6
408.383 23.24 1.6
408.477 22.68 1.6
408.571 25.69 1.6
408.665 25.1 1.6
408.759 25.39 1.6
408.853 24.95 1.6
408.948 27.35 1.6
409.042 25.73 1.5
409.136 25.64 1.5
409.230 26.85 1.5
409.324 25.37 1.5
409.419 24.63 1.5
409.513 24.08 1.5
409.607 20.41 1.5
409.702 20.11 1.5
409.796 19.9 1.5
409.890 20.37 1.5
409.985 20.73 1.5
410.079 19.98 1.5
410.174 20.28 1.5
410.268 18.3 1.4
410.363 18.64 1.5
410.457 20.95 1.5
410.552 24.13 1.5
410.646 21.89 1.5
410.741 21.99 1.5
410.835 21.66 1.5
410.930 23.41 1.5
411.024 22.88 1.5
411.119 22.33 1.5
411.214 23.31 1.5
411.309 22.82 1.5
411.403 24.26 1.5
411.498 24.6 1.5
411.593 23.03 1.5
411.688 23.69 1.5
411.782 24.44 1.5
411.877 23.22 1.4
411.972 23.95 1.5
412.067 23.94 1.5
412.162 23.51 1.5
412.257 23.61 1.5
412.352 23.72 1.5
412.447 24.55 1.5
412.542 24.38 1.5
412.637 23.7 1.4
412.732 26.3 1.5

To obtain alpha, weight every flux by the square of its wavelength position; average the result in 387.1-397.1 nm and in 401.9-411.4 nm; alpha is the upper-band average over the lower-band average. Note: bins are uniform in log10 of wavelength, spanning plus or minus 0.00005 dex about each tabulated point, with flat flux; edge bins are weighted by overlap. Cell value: 1.74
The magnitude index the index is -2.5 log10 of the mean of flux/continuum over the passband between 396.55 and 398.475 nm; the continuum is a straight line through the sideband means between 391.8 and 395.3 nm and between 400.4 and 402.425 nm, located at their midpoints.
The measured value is 0.41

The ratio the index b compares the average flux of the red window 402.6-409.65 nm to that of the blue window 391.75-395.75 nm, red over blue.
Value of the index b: 1.64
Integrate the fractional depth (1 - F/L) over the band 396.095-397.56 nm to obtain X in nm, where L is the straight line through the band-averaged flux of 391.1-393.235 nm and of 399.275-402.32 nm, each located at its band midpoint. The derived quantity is 0.786 nm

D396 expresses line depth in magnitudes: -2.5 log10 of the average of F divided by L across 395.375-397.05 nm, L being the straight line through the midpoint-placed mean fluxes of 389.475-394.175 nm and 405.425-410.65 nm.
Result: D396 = 0.405 mag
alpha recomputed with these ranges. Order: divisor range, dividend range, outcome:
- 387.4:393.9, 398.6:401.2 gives 1.62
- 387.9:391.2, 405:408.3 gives 1.62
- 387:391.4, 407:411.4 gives 1.67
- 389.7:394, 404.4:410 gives 1.71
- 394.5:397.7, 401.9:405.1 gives 1.85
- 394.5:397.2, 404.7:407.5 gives 1.82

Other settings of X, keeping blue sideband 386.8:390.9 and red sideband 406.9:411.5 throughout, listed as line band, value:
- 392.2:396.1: 0.755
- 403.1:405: -0.187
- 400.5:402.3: -0.413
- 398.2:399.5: -0.185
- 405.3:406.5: -0.024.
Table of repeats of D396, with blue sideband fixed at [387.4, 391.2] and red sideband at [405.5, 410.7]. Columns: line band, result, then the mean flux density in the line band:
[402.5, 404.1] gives -0.12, 23.2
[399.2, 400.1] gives -0.13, 21.6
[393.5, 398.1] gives 0.30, 13.3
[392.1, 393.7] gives 0.43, 11.1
